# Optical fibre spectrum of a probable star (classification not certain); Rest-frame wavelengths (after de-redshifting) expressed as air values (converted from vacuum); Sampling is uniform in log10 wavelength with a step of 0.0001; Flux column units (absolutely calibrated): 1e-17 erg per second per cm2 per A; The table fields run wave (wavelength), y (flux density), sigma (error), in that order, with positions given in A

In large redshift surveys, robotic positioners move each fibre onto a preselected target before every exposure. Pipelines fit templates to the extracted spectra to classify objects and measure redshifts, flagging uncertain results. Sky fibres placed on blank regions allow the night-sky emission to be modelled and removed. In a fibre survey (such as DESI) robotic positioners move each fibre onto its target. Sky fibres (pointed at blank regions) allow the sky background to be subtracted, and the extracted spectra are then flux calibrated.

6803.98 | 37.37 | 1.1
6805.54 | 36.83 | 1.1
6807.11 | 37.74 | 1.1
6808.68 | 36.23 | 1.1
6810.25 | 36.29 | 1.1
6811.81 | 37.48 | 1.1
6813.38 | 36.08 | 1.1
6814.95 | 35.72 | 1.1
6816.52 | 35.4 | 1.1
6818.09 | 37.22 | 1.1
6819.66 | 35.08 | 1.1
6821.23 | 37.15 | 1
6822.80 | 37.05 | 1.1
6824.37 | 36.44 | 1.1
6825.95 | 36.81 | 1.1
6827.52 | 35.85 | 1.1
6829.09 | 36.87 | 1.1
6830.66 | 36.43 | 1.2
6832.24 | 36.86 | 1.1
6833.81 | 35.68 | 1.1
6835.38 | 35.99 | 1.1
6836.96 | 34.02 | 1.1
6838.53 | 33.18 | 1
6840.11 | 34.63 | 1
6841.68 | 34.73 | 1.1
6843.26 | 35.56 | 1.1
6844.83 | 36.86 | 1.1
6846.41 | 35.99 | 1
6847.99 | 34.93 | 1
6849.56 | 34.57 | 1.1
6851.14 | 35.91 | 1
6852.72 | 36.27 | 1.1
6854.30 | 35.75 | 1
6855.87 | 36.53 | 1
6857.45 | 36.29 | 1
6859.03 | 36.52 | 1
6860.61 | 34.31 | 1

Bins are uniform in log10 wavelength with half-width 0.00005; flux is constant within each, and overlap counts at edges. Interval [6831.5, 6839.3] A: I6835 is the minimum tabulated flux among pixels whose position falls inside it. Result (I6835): 33.18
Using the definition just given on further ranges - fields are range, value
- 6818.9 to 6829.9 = 35.08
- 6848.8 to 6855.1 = 34.57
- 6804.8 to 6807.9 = 36.83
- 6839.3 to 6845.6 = 34.63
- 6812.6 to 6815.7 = 35.72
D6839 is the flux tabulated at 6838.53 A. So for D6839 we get 33.18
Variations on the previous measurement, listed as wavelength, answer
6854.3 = 35.75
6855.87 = 36.53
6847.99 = 34.93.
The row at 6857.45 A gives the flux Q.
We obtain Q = 36.29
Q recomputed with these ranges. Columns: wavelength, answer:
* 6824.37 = 36.44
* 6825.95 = 36.81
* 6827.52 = 35.85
